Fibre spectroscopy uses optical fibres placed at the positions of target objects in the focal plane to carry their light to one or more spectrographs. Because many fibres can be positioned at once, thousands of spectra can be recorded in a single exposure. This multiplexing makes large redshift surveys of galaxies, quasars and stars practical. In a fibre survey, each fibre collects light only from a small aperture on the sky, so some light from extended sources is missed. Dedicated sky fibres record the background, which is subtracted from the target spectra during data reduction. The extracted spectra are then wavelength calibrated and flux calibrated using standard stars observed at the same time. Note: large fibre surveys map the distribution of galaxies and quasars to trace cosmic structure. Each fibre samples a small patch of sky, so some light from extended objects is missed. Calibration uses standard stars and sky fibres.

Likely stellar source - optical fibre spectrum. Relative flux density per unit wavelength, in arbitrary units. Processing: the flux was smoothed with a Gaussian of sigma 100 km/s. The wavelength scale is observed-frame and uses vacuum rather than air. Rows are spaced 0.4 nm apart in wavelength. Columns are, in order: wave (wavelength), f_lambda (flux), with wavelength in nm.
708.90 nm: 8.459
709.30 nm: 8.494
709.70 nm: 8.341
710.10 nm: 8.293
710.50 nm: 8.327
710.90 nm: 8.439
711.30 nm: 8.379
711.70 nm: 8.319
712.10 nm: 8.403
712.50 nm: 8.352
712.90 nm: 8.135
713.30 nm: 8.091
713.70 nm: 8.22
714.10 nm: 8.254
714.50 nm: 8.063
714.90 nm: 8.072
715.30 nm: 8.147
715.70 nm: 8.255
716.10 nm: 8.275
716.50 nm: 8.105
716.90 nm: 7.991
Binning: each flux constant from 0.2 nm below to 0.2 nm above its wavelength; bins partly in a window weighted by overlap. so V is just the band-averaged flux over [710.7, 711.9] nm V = 8.38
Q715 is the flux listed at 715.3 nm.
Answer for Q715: 8.147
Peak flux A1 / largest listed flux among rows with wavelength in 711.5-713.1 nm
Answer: 8.403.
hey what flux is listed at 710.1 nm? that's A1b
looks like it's 8.293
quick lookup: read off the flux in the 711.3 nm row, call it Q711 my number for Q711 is 8.379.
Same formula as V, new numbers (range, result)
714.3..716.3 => 8.16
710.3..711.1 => 8.38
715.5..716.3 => 8.27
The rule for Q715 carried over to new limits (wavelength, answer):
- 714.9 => 8.072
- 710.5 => 8.327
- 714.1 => 8.254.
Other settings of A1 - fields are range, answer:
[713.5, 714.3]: 8.254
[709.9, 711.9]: 8.439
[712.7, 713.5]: 8.135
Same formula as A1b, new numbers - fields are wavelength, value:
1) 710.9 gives 8.439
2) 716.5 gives 8.105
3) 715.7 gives 8.255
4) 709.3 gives 8.494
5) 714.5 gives 8.063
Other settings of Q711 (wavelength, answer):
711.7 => 8.319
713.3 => 8.091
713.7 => 8.22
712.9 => 8.135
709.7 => 8.341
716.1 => 8.275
